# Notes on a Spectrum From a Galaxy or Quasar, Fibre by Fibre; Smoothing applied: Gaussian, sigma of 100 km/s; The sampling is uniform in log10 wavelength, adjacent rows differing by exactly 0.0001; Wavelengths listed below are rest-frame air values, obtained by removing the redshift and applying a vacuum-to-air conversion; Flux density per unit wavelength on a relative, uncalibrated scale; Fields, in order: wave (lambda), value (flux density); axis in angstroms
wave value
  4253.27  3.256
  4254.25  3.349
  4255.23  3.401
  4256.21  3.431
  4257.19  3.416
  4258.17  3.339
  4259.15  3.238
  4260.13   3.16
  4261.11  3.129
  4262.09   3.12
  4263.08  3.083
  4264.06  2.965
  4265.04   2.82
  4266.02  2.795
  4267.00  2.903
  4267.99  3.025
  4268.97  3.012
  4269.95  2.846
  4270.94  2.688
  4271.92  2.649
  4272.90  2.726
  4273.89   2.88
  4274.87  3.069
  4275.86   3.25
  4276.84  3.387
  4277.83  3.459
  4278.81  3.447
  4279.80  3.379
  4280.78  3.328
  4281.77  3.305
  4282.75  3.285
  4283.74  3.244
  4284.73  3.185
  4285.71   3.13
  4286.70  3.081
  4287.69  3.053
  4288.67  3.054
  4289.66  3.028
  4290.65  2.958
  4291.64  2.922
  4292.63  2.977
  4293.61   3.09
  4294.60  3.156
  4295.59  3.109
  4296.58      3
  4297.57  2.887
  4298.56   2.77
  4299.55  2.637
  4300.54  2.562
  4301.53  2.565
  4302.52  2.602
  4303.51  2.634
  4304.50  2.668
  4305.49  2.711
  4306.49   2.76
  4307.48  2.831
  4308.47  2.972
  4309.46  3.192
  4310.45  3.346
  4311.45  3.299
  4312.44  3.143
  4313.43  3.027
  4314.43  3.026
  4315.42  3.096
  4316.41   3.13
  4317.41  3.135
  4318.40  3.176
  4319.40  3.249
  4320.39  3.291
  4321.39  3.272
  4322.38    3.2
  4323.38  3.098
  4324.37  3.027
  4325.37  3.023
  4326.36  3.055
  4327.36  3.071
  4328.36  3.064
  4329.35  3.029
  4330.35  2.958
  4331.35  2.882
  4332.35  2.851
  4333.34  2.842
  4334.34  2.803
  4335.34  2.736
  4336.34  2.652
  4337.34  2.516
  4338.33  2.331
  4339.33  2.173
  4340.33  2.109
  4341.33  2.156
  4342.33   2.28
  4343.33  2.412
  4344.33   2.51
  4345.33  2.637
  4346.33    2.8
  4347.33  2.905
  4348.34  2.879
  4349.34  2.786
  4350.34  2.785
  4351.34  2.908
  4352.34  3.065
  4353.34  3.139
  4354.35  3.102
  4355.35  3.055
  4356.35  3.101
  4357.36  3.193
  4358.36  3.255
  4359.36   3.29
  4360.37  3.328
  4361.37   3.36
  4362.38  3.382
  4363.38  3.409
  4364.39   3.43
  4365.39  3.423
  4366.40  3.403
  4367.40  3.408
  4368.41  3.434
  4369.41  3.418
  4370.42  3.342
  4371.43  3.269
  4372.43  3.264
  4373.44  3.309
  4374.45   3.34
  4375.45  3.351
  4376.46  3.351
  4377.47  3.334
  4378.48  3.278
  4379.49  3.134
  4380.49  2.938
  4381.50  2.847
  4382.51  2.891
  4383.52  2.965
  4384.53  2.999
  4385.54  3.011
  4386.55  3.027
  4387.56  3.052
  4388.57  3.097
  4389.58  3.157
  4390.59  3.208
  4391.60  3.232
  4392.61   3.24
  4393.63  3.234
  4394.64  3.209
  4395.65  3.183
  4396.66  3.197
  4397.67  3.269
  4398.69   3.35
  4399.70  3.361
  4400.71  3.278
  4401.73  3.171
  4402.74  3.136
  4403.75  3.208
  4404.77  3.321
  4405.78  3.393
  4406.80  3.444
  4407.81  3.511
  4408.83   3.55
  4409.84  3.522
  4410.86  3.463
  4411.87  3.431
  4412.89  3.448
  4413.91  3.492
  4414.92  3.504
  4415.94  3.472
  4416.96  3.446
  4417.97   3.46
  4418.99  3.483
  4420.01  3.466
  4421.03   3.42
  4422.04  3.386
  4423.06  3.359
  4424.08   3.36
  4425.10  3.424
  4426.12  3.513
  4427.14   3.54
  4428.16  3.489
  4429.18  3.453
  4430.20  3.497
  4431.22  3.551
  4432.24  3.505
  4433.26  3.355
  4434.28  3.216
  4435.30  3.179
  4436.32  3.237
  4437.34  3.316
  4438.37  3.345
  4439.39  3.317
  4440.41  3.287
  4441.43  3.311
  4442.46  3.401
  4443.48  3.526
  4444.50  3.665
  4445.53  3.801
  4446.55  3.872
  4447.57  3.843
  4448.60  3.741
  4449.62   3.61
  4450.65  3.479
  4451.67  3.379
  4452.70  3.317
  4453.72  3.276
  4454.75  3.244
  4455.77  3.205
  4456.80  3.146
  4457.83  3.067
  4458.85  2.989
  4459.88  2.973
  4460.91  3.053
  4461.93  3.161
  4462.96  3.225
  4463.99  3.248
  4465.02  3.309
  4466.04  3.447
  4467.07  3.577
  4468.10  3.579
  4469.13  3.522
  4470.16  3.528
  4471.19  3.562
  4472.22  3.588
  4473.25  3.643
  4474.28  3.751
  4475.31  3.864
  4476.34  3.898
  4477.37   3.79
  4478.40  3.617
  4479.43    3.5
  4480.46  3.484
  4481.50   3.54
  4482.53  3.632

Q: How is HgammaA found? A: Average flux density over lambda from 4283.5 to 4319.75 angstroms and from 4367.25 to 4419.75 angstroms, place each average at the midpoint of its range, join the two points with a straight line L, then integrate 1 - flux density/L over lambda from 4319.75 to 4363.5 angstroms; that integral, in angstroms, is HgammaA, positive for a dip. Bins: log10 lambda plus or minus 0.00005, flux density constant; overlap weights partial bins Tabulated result 2.96 angstroms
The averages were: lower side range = 2.98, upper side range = 3.28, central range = 2.9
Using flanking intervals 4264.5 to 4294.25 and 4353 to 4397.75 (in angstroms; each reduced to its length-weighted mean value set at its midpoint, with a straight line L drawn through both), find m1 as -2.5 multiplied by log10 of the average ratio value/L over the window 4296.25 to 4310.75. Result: 0.11 mag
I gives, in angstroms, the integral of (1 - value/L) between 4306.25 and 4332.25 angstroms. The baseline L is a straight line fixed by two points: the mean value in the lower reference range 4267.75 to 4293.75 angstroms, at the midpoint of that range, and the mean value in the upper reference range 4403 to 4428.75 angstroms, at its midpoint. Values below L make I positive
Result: 0.8 angstroms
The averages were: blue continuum 3.09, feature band 3.09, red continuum 3.44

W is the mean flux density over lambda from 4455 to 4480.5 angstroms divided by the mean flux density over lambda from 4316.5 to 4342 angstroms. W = 1.20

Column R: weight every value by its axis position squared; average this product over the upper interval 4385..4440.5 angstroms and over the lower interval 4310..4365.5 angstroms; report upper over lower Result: 1.2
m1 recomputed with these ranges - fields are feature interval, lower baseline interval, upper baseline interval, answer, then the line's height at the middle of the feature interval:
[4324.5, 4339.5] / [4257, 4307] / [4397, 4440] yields 0.120 mag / 3.15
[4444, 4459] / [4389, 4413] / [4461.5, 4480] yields 0.009 mag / 3.48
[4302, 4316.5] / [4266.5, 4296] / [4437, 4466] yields 0.063 mag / 3.13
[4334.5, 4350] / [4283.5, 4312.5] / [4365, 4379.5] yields 0.248 mag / 3.18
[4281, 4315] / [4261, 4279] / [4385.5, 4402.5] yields 0.024 mag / 3.05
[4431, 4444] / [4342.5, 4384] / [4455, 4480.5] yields -0.002 mag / 3.34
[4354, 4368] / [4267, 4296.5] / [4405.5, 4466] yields -0.016 mag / 3.25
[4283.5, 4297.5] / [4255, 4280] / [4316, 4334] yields 0.008 mag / 3.08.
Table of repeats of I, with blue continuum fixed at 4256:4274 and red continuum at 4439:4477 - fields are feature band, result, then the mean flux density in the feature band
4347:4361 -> 0.6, 3.06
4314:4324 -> -0.1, 3.17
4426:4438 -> 0.0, 3.4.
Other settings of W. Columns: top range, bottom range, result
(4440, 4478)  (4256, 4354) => 1.17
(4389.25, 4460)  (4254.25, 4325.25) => 1.11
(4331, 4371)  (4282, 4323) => 0.98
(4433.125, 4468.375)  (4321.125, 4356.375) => 1.20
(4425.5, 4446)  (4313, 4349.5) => 1.20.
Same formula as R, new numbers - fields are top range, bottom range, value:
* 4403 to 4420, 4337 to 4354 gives 1.36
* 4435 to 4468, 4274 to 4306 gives 1.20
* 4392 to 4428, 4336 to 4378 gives 1.15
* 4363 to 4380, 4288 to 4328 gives 1.15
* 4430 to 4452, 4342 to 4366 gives 1.20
